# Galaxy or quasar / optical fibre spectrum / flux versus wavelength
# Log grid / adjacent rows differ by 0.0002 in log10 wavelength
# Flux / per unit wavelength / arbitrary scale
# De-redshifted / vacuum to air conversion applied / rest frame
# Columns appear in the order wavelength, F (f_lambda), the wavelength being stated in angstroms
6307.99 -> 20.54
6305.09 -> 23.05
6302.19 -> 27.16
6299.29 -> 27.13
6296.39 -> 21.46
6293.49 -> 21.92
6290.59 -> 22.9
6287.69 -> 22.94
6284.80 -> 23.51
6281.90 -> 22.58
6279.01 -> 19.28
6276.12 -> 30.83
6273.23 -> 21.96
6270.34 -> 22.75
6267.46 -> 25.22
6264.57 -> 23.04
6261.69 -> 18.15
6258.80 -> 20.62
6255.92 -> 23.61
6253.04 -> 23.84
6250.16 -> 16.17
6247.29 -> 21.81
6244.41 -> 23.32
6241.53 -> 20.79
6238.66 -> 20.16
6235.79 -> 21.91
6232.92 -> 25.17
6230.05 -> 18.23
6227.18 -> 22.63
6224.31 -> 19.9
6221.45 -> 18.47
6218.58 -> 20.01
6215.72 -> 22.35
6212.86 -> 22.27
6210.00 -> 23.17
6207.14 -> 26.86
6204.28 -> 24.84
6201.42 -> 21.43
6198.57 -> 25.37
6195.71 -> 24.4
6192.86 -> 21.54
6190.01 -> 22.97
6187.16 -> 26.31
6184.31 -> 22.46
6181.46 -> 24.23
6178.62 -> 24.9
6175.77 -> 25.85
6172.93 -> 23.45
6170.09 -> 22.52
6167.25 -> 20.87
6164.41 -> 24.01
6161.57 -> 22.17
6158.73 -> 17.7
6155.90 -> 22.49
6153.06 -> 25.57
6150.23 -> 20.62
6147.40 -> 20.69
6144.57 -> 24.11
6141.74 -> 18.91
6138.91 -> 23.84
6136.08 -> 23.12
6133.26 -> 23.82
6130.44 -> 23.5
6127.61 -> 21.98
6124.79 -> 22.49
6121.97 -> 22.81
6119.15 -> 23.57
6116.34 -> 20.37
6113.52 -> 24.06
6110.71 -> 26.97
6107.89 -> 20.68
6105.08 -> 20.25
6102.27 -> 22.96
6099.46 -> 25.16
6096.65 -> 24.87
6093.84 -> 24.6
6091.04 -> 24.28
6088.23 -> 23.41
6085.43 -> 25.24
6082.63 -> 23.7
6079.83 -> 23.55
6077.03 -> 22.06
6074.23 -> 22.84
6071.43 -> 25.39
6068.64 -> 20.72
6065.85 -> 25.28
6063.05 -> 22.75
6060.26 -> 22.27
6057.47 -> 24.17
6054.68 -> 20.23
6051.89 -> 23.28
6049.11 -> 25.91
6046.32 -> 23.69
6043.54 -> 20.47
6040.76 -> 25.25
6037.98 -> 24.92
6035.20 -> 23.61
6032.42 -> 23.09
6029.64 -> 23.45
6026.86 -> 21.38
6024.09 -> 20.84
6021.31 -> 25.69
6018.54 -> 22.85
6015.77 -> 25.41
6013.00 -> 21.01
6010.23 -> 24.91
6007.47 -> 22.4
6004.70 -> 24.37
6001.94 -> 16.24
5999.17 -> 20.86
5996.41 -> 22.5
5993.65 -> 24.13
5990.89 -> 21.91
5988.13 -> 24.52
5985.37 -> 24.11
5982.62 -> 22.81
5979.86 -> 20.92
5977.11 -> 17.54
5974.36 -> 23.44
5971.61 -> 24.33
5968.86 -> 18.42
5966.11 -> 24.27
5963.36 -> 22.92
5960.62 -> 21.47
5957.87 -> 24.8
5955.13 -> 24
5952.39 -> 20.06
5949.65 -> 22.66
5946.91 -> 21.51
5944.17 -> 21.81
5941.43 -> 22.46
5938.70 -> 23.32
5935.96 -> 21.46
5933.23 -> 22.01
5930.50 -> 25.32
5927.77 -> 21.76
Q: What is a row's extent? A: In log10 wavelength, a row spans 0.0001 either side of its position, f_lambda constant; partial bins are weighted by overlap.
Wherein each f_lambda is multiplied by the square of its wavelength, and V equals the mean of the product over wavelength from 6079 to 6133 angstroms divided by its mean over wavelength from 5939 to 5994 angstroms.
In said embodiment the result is 1.1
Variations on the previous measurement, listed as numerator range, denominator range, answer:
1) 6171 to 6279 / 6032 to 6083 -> 1.03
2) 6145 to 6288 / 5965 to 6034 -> 1.08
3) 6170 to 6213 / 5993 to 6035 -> 1.13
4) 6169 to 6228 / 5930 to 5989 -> 1.12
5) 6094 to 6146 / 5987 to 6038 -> 1.05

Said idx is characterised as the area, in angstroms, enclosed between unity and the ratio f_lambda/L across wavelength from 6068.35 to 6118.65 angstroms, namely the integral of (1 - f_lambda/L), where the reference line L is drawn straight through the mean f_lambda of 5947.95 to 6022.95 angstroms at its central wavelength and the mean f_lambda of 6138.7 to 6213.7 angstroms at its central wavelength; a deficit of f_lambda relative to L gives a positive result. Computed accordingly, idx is -1.3 angstroms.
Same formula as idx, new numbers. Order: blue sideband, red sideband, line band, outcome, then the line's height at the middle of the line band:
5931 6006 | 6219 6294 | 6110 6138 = -1.40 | 22.1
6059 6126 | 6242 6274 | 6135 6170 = 1.20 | 22.8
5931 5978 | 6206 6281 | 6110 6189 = -3.06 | 22.1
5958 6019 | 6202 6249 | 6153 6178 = -0.68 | 22.1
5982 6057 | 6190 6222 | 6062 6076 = -0.25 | 23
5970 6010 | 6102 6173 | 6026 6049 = -1.19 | 22.3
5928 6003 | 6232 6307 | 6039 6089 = -2.16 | 22.4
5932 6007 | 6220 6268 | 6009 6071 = -3.71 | 21.9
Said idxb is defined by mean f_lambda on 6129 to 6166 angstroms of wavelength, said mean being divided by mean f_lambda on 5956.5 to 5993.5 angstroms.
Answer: 1.0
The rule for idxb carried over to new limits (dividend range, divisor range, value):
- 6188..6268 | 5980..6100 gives 0.95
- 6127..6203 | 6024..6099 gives 0.98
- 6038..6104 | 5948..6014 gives 1.06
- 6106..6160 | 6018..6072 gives 0.97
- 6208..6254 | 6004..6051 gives 0.91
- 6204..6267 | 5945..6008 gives 0.98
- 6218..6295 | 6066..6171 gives 0.96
